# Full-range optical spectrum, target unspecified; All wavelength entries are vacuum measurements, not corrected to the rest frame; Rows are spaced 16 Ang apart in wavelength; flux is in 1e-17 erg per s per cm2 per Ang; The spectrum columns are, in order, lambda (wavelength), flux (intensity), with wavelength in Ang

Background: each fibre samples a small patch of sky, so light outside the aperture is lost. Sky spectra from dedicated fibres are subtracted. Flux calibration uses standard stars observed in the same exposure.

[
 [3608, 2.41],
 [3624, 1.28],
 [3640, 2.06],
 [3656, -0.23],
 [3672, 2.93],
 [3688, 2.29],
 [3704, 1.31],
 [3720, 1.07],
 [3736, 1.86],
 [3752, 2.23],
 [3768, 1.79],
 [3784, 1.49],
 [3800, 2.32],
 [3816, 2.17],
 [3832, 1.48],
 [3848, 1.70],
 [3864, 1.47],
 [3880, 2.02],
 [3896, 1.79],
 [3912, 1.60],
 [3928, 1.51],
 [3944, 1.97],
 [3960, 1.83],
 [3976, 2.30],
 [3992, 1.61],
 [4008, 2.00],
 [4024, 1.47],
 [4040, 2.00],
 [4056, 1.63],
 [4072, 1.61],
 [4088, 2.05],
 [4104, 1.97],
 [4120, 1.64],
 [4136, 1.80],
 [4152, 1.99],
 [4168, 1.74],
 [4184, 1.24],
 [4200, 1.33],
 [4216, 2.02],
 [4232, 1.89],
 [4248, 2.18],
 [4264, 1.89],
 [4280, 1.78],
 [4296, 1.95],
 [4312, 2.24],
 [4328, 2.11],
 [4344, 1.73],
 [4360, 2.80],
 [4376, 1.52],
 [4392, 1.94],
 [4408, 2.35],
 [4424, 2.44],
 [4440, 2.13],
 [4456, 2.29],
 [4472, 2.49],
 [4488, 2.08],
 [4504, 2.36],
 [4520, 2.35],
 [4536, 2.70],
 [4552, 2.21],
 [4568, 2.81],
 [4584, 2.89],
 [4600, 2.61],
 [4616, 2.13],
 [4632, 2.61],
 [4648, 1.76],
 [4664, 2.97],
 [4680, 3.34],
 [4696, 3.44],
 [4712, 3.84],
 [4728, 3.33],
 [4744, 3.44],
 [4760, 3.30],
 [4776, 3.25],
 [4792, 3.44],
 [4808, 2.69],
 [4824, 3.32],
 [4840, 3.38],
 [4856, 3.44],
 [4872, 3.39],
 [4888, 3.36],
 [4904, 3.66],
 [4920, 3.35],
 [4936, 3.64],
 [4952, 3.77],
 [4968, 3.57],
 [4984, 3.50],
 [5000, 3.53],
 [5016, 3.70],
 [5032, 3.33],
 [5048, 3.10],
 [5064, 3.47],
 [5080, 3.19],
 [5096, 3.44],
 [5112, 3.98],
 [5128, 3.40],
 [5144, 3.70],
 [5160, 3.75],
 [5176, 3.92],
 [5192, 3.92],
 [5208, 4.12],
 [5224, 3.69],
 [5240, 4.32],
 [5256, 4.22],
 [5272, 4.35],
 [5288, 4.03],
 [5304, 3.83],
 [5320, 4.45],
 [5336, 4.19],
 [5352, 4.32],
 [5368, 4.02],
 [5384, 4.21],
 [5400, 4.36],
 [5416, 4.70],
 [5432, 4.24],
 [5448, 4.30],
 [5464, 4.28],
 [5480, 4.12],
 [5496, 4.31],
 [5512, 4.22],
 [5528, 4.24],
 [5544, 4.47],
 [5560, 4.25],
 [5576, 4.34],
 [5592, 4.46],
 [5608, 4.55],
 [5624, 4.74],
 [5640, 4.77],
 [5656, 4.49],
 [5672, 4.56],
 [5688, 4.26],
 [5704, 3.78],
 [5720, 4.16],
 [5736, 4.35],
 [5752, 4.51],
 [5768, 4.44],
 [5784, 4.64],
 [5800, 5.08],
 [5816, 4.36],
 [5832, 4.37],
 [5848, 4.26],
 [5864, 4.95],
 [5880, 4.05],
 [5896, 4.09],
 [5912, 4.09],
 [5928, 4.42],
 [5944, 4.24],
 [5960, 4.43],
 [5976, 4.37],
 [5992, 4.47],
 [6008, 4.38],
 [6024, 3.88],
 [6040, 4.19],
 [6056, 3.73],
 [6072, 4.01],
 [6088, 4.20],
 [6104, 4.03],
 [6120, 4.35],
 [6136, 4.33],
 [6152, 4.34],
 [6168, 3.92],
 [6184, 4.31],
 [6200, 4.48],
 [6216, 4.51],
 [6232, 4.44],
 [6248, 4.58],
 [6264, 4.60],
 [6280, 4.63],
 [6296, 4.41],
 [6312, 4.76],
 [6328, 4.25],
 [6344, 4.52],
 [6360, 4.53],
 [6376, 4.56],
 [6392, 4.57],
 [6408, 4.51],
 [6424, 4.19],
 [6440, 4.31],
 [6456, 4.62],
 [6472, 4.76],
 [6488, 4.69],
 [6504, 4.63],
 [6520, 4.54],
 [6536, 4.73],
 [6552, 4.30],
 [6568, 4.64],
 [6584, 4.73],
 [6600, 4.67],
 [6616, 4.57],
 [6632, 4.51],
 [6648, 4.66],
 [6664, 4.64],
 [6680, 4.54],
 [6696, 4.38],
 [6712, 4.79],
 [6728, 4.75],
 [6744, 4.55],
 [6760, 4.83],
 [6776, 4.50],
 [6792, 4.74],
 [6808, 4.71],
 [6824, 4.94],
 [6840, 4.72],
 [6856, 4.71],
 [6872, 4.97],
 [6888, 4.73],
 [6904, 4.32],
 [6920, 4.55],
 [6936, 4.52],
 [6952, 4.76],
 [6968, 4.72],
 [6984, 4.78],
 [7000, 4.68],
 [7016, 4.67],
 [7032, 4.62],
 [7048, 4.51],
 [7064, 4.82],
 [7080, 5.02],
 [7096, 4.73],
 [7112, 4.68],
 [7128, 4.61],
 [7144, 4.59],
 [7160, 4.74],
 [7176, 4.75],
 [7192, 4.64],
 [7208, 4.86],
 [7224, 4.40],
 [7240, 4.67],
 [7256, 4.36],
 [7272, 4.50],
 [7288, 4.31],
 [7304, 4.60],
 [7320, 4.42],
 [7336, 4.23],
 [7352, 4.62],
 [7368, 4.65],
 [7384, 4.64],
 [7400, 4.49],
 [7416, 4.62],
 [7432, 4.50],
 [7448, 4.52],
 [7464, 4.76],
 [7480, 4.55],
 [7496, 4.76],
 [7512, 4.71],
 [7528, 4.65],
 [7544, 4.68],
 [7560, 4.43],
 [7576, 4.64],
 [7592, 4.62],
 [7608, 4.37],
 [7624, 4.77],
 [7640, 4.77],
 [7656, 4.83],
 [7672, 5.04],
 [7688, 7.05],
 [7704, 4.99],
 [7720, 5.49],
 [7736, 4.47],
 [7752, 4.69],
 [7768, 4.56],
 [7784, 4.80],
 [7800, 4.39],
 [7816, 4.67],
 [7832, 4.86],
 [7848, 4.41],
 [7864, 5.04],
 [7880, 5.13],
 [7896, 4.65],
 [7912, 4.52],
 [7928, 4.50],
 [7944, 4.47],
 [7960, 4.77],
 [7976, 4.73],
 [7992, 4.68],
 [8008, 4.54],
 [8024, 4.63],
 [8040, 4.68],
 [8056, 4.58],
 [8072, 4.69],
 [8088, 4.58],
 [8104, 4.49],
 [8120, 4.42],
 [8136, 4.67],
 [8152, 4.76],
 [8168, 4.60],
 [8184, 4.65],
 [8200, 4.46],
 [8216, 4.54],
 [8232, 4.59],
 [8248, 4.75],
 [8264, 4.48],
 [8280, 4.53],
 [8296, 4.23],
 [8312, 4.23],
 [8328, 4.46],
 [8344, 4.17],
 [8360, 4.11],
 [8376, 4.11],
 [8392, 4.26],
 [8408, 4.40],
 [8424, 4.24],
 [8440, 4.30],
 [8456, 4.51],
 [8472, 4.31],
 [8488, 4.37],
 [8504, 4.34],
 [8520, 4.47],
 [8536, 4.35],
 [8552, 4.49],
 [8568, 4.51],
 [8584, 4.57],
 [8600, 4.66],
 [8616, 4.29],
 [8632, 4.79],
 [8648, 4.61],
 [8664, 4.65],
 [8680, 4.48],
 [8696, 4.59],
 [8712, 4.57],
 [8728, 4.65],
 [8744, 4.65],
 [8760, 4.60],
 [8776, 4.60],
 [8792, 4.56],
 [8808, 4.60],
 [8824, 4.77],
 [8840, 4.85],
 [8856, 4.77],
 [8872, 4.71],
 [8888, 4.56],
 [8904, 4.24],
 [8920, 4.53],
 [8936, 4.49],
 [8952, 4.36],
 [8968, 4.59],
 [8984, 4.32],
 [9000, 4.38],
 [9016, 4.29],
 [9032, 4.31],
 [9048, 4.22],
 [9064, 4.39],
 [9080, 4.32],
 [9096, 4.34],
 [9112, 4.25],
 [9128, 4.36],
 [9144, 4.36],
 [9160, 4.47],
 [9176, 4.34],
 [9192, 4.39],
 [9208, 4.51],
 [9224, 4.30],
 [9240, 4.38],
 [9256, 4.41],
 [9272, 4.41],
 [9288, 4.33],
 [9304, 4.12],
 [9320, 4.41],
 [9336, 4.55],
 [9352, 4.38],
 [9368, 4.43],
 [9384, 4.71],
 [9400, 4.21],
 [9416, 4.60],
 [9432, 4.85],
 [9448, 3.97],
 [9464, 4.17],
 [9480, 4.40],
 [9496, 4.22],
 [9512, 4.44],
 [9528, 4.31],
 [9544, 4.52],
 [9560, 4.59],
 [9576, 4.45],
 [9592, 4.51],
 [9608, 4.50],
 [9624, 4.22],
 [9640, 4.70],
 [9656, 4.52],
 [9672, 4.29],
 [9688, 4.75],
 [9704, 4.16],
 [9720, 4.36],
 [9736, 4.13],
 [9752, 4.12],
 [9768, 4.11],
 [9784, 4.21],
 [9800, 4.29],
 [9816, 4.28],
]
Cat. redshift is 0.17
